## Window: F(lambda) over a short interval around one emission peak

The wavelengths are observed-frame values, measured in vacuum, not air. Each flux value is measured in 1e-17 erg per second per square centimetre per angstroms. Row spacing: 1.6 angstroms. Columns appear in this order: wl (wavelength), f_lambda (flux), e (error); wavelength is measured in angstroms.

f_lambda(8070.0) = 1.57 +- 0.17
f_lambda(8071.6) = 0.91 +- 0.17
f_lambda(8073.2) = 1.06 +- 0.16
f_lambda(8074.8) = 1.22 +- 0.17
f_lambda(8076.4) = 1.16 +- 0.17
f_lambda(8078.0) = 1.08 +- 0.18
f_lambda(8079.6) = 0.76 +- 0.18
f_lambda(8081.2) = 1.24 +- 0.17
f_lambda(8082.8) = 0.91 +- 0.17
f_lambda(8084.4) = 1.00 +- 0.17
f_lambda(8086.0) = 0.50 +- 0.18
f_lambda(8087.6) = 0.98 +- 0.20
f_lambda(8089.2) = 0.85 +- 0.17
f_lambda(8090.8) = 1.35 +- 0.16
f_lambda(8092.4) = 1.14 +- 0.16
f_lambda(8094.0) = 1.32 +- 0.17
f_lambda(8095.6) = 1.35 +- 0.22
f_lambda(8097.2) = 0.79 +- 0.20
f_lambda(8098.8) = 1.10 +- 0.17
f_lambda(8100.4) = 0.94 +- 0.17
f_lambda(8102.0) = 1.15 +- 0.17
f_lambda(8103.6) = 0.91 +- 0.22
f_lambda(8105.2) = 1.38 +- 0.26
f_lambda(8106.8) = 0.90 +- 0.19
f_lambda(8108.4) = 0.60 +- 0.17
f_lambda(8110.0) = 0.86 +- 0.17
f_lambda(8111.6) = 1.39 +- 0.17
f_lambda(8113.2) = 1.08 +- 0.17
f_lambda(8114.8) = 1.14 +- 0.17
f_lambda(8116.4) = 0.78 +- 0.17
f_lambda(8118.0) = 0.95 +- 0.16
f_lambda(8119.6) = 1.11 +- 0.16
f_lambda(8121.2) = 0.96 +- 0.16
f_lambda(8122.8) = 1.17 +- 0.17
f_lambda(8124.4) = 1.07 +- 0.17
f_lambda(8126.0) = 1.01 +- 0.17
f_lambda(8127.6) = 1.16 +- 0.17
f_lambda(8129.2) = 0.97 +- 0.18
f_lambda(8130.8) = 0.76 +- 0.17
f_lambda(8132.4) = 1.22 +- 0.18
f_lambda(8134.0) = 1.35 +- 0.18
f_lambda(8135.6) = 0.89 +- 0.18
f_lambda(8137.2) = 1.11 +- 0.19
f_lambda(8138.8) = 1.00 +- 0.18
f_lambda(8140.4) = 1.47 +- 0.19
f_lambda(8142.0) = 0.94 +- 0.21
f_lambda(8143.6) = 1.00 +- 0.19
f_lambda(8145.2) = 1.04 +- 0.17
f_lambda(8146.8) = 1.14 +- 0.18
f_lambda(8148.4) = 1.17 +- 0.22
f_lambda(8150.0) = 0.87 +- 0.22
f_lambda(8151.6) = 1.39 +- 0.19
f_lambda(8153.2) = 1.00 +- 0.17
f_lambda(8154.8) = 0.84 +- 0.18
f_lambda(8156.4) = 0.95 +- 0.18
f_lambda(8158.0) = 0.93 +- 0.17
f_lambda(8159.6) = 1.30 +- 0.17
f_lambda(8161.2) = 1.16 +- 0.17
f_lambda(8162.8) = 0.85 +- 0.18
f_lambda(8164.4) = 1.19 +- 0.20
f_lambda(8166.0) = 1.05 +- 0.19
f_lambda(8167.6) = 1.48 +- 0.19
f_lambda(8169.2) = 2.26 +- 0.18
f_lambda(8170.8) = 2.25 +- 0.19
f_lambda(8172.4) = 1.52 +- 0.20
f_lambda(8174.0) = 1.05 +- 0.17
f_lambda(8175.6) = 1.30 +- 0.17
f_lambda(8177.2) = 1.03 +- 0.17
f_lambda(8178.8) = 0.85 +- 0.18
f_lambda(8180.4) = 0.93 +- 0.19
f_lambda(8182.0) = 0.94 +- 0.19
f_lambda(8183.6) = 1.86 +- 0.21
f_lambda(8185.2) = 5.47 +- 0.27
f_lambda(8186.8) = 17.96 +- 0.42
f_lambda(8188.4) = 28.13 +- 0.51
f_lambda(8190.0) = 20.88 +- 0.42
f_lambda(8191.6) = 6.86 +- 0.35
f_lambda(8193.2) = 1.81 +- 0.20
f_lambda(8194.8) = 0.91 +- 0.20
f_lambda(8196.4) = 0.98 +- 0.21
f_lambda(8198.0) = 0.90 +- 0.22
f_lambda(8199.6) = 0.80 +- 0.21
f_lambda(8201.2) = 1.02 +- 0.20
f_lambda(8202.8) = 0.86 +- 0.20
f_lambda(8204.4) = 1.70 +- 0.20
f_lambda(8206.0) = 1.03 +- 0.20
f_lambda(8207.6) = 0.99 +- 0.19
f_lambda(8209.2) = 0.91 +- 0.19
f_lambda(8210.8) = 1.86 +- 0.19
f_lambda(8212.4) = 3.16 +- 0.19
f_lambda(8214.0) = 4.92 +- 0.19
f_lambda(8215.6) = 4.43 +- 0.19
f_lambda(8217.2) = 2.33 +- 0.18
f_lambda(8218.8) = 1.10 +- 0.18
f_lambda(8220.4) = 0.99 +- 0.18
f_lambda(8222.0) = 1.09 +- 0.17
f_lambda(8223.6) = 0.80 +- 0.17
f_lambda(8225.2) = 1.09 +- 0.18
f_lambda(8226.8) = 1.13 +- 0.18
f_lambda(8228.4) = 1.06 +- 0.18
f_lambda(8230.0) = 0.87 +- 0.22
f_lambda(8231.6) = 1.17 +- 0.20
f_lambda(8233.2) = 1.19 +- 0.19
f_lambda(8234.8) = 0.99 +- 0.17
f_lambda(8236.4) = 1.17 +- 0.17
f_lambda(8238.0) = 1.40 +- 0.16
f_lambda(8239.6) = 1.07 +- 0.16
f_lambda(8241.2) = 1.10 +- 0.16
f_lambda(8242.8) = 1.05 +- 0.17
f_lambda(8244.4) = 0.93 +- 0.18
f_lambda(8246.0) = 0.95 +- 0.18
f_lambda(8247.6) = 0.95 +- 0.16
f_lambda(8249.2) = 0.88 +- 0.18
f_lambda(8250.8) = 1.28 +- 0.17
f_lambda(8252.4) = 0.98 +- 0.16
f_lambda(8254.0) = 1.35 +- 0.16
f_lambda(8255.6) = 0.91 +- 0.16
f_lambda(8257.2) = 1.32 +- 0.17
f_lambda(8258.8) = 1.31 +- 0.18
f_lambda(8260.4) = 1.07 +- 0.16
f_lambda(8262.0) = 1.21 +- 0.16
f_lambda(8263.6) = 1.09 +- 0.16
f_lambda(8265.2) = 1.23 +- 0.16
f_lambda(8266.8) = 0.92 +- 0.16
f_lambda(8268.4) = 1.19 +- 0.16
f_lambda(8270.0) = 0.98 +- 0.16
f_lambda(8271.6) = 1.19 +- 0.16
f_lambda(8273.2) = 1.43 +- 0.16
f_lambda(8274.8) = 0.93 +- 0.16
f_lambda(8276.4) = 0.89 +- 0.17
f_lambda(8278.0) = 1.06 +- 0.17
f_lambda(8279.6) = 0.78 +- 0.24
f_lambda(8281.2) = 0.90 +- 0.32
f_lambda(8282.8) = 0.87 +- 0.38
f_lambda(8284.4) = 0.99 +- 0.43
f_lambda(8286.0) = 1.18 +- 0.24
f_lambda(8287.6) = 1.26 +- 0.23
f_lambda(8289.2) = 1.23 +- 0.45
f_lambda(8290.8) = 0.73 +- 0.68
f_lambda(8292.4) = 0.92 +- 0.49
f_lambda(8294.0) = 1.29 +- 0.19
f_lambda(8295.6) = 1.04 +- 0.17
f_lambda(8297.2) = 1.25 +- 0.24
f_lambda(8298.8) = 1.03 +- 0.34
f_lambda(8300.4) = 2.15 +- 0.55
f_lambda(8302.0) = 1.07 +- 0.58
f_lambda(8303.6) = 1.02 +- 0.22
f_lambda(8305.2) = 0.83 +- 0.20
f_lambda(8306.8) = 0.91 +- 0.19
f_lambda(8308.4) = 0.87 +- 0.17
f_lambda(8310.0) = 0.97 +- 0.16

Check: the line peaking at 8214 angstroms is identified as [N II] 6583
